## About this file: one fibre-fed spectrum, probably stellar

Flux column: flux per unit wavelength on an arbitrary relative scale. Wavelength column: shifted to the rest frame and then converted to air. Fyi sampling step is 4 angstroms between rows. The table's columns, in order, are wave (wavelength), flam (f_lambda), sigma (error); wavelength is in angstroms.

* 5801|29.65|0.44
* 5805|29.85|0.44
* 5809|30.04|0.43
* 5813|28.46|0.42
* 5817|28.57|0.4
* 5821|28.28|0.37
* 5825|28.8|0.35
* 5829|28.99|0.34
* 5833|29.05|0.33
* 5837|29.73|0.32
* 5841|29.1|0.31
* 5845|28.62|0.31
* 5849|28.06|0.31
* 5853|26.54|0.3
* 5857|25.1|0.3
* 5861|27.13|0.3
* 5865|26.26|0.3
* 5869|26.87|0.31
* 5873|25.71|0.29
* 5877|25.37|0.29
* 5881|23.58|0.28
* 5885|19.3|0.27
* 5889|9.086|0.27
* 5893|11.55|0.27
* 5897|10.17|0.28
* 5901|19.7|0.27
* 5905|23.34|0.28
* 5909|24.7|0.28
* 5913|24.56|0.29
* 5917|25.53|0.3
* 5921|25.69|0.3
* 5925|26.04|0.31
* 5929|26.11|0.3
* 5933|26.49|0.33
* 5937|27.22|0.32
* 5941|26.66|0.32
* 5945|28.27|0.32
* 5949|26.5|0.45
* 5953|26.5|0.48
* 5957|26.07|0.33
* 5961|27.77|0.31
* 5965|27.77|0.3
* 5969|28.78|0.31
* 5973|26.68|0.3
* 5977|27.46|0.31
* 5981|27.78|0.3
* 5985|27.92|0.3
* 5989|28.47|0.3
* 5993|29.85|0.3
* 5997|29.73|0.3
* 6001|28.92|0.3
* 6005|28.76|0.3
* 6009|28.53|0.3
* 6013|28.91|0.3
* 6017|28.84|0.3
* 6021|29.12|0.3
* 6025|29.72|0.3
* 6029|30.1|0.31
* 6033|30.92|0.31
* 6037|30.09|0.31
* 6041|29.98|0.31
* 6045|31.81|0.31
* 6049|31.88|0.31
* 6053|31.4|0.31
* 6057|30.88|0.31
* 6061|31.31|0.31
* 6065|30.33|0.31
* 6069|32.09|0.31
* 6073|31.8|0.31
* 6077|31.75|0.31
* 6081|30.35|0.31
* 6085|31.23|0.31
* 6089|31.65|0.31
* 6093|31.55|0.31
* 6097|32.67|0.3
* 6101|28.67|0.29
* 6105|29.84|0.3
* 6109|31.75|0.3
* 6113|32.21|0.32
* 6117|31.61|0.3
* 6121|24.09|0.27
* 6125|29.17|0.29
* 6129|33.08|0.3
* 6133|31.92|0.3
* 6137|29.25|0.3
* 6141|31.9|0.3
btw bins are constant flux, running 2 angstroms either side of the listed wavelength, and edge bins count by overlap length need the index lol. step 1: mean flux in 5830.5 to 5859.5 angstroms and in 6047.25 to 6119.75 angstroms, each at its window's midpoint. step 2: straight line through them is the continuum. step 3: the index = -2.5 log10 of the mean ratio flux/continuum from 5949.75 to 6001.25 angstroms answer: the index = 0.070 mag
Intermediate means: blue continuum 28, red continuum 31.2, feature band 27.9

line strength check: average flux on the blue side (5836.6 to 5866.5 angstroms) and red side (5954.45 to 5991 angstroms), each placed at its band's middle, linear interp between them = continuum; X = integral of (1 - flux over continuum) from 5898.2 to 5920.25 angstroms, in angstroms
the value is 3.5 angstroms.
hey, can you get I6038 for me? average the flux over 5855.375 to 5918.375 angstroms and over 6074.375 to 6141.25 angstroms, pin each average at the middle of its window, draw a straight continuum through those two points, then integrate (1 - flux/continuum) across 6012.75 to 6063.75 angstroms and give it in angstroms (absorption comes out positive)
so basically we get -4.7 angstroms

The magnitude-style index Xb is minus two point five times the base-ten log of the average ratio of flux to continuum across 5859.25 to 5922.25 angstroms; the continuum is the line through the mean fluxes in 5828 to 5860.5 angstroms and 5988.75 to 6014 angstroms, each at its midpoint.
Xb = 0.29 mag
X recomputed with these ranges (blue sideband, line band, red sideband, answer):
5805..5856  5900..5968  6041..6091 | 8.9 angstroms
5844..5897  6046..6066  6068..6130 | -1.3 angstroms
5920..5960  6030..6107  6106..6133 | -4.5 angstroms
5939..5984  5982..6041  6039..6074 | 0.2 angstroms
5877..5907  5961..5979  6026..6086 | -2.9 angstroms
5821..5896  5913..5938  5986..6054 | 0.8 angstroms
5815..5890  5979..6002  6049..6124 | 0.1 angstroms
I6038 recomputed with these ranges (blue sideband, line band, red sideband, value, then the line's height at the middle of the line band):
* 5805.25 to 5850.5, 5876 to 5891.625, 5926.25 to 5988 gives 5.3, 28.2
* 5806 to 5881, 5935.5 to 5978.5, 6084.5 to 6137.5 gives 2.6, 29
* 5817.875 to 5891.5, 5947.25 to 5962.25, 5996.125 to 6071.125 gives 0.8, 28.3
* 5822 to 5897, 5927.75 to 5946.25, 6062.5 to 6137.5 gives -0.2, 26.6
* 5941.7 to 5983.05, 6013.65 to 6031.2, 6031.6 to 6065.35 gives 0.3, 29.9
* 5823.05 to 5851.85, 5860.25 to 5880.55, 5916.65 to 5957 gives 1.5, 28.1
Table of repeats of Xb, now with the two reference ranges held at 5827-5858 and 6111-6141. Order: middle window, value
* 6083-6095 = -0.05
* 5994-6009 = 0.01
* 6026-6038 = -0.03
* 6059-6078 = -0.05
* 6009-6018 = 0.03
